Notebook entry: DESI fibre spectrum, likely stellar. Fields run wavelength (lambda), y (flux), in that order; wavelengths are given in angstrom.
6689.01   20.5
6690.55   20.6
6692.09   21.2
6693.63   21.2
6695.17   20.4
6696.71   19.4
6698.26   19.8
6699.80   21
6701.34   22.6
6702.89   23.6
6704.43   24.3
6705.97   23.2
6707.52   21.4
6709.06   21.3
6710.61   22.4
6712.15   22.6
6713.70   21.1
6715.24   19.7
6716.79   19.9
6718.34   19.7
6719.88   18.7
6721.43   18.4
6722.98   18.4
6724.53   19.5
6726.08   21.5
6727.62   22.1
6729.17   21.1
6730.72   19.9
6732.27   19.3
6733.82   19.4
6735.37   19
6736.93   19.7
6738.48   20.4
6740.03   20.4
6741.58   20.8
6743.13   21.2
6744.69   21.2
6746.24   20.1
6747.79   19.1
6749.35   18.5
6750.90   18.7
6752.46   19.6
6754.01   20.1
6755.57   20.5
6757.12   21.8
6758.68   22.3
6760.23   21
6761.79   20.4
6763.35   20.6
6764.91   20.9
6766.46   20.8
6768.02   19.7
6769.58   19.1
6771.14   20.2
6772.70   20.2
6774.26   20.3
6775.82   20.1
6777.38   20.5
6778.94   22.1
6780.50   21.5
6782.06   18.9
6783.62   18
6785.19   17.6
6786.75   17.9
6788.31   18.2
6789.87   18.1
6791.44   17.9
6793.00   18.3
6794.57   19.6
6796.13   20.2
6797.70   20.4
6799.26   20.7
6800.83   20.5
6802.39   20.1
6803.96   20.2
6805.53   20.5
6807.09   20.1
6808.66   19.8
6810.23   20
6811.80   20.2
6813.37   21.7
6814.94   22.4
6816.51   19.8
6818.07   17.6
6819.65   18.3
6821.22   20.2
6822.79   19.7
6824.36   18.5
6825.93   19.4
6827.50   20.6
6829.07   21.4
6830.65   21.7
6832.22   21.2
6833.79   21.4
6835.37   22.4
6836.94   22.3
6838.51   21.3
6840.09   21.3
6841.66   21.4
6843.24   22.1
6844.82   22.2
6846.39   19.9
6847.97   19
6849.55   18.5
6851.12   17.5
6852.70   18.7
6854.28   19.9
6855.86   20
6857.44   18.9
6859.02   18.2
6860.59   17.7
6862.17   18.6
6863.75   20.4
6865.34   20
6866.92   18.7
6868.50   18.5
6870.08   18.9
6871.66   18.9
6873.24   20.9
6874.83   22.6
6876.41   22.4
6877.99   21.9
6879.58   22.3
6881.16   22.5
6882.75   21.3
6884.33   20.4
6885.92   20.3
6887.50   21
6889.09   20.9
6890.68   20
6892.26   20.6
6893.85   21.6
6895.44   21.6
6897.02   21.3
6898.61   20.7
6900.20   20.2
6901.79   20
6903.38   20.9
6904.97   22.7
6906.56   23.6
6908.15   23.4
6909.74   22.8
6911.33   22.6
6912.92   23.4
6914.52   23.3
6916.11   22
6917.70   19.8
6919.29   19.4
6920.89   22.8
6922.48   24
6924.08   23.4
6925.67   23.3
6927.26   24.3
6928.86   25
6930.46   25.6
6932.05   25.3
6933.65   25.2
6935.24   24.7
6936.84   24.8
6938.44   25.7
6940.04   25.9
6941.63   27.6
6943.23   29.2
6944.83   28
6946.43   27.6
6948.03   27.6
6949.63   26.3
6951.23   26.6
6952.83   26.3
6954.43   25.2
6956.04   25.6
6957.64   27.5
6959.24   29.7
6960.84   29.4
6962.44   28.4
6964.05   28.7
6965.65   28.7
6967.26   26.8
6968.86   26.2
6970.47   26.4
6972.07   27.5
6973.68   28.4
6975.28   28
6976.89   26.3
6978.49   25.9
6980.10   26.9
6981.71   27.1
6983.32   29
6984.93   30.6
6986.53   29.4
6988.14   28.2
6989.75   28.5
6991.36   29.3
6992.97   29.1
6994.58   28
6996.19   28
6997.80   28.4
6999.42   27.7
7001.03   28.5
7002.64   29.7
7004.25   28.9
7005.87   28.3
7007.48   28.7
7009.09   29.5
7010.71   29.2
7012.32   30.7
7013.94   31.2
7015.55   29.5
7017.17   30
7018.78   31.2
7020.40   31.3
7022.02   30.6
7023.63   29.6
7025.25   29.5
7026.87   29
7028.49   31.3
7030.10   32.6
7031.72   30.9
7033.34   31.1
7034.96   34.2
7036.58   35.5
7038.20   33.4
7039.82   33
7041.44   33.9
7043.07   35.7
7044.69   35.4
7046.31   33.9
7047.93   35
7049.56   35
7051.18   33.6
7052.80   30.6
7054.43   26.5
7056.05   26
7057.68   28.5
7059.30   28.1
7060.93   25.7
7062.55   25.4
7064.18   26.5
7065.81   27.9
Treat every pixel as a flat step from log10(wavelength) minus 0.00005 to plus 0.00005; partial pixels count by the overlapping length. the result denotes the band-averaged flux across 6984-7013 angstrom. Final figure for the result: 28.9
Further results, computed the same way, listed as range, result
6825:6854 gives 20.7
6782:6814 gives 19.5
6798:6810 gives 20.3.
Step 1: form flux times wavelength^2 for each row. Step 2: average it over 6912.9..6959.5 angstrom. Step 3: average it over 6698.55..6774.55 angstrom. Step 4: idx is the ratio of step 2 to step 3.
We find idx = 1.3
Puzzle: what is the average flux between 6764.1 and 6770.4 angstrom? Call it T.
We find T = 20.1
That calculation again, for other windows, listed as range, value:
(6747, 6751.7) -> 18.8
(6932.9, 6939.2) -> 25.1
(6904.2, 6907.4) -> 23.2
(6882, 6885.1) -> 20.9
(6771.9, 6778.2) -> 20.3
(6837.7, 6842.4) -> 21.4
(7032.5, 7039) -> 33.5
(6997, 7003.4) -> 28.5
